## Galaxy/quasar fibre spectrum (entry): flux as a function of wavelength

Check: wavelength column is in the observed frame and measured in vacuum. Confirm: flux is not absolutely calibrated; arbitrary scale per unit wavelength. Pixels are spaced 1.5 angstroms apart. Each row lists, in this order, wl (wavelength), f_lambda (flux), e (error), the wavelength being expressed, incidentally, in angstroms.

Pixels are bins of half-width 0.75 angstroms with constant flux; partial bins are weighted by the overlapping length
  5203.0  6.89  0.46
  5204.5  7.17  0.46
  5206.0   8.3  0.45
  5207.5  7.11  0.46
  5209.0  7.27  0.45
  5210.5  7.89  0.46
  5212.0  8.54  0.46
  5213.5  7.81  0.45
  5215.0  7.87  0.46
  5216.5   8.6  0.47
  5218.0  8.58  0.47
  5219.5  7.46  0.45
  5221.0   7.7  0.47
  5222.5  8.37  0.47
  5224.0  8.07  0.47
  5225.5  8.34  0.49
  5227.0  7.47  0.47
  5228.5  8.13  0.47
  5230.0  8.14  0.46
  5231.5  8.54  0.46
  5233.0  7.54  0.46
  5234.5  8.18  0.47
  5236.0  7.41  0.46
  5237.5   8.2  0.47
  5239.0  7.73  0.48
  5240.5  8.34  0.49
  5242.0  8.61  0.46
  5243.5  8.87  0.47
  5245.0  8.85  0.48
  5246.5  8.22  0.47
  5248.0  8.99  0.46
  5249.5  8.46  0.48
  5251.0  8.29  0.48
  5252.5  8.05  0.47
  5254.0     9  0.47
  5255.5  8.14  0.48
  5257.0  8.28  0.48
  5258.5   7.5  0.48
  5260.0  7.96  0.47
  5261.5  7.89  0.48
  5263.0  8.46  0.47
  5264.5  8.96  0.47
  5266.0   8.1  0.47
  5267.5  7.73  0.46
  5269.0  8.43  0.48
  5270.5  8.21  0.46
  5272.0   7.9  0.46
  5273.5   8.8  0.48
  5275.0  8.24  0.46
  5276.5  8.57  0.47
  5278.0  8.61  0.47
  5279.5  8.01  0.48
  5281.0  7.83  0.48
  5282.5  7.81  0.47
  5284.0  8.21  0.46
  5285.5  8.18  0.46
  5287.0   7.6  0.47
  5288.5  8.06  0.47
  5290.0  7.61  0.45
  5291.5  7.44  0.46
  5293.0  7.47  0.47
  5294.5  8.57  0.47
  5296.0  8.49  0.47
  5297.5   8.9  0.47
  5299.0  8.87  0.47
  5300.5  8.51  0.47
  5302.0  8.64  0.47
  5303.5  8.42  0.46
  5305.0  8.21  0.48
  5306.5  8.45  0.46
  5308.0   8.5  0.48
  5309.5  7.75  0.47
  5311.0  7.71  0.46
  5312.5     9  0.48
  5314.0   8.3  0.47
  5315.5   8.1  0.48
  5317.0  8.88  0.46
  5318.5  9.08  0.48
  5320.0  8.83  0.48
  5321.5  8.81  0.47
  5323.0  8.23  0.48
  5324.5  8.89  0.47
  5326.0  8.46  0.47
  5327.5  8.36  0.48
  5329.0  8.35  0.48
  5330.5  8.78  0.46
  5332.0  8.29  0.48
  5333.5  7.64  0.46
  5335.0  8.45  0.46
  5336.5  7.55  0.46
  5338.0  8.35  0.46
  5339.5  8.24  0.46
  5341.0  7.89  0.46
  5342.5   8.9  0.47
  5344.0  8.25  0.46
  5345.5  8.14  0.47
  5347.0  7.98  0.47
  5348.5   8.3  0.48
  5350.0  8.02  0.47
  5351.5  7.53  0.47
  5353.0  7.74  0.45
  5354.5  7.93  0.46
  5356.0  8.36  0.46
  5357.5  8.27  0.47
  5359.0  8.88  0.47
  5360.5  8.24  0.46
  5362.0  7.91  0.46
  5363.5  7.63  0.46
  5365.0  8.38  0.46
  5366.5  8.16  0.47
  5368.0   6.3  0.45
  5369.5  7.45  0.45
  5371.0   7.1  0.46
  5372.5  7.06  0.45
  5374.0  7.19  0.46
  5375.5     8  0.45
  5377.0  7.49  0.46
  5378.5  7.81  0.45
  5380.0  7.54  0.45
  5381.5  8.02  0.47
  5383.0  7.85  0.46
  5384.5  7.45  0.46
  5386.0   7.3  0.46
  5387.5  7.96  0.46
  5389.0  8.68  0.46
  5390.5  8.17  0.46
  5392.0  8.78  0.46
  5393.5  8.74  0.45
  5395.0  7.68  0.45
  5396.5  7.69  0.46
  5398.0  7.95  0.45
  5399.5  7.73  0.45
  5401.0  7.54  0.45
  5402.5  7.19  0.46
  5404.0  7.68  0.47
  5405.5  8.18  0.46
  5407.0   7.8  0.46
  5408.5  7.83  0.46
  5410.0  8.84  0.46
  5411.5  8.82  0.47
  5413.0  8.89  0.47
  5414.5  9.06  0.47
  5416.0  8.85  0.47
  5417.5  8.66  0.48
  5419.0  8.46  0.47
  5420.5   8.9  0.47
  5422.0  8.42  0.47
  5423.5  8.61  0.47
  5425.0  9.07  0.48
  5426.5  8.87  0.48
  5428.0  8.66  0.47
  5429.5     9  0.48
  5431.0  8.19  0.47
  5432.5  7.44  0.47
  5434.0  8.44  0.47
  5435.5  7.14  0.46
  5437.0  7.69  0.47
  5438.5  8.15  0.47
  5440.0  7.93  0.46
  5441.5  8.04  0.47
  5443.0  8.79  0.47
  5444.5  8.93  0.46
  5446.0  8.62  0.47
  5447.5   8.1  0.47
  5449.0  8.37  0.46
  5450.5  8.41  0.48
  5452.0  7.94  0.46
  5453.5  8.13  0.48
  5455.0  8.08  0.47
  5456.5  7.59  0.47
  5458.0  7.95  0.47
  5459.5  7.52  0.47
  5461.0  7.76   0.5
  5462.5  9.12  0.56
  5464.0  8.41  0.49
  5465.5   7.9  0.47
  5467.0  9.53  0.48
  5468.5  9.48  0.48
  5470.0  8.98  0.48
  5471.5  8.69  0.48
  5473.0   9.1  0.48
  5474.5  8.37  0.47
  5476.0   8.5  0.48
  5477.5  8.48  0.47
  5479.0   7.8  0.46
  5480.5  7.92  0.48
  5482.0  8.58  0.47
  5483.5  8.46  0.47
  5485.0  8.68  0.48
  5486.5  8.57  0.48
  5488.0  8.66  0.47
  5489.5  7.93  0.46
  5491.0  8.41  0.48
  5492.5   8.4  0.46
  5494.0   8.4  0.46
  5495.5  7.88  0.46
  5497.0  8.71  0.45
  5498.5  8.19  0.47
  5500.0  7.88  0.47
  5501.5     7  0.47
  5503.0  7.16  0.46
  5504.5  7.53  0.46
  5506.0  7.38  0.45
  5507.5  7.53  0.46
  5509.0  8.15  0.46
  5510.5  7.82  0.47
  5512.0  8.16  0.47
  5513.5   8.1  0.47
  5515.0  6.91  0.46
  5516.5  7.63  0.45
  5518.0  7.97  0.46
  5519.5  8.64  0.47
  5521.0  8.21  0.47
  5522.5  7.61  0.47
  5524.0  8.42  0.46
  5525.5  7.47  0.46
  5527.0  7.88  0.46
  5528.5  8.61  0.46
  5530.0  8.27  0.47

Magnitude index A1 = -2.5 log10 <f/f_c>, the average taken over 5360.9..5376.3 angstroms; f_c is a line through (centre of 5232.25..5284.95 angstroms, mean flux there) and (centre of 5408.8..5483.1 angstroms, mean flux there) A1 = 0.112 mag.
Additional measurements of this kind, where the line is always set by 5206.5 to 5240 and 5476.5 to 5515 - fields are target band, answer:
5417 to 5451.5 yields -0.05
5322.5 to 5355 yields -0.03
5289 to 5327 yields -0.06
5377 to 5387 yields 0.05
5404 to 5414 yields -0.04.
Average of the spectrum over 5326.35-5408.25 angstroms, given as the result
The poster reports 7.94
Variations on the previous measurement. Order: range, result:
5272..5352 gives 8.28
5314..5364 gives 8.28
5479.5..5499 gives 8.36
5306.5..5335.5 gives 8.44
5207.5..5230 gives 7.98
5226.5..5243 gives 8.05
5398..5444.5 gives 8.3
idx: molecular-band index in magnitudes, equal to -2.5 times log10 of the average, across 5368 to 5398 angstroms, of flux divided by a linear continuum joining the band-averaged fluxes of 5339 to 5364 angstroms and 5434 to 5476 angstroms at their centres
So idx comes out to 0.060 mag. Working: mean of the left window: 8.13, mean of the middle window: 7.75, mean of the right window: 8.33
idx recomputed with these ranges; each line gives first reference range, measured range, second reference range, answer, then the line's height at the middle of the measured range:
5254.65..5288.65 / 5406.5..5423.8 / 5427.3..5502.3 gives -0.04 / 8.26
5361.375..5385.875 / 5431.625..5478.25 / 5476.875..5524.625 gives -0.06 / 7.87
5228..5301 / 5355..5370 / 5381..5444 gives 0.03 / 8.22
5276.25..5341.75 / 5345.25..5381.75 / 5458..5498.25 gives 0.07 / 8.34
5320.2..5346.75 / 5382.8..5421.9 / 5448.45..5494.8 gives 0.02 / 8.36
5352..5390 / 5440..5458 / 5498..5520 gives -0.07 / 7.75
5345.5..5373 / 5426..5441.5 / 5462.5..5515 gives -0.01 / 8.09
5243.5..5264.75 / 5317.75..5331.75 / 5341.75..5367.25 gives -0.05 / 8.22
